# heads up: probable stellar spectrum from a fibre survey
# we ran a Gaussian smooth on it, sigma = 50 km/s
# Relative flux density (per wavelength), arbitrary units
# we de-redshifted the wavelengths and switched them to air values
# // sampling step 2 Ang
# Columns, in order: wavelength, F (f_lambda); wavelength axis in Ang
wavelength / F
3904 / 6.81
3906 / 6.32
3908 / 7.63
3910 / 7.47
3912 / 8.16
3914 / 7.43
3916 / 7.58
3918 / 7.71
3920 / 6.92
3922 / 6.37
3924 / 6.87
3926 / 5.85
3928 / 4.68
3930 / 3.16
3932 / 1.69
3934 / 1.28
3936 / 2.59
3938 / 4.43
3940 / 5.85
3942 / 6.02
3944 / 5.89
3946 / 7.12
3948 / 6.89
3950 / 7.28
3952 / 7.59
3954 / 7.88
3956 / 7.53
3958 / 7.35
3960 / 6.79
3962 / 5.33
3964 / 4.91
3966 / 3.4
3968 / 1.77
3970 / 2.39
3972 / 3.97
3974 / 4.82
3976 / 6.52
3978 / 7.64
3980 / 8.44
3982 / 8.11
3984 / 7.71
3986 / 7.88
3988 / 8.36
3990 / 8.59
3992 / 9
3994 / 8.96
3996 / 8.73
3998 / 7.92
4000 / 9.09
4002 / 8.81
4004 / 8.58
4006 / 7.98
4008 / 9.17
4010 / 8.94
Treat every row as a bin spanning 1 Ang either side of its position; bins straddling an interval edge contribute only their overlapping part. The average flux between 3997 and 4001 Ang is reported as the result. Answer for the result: 8.5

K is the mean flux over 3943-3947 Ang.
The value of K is 6.5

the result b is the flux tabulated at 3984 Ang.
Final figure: 7.71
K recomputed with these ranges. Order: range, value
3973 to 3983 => 7.11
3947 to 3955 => 7.41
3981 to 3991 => 8.13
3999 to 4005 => 8.83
